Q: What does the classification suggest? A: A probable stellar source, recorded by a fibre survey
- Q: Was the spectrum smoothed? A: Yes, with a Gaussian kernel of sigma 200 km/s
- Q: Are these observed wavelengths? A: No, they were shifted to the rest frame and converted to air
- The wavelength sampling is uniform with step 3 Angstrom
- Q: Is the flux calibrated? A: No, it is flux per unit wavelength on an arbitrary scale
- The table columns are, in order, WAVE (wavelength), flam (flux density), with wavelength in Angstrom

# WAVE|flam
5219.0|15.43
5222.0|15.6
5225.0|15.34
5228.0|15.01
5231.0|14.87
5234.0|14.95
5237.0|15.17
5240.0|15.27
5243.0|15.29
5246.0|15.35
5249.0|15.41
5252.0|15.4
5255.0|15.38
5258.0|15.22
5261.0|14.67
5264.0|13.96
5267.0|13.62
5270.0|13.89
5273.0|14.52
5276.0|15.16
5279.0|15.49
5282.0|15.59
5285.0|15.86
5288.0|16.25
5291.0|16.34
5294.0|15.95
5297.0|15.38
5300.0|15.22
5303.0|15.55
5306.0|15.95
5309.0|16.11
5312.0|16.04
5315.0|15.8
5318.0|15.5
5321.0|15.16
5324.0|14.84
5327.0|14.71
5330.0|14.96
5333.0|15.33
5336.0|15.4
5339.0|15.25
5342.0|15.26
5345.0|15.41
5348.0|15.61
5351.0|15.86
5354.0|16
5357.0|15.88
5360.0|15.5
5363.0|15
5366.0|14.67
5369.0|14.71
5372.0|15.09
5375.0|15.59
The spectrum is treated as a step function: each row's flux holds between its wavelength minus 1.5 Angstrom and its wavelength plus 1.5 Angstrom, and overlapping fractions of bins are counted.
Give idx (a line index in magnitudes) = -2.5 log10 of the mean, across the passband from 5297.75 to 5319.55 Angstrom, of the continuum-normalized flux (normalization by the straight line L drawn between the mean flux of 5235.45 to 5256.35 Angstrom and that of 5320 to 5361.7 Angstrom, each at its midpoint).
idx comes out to -0.03 mag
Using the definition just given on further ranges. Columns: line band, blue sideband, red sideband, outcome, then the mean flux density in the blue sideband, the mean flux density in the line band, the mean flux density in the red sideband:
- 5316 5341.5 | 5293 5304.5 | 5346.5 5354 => 0.036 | 15.5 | 15.2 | 15.8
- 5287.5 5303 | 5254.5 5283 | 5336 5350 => -0.058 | 14.7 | 15.8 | 15.4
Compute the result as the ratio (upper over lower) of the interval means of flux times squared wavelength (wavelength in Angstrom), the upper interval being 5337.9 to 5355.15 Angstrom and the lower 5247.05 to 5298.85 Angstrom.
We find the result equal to 1.05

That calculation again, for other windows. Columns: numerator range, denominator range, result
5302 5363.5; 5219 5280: 1.07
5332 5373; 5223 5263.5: 1.06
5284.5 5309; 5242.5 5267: 1.07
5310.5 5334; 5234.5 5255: 1.03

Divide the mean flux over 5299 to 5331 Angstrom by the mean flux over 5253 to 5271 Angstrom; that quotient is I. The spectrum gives 1.07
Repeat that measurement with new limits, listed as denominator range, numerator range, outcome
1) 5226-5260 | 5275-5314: 1.04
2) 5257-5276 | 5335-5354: 1.08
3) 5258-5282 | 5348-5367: 1.06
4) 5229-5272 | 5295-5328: 1.04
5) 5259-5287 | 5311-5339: 1.03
